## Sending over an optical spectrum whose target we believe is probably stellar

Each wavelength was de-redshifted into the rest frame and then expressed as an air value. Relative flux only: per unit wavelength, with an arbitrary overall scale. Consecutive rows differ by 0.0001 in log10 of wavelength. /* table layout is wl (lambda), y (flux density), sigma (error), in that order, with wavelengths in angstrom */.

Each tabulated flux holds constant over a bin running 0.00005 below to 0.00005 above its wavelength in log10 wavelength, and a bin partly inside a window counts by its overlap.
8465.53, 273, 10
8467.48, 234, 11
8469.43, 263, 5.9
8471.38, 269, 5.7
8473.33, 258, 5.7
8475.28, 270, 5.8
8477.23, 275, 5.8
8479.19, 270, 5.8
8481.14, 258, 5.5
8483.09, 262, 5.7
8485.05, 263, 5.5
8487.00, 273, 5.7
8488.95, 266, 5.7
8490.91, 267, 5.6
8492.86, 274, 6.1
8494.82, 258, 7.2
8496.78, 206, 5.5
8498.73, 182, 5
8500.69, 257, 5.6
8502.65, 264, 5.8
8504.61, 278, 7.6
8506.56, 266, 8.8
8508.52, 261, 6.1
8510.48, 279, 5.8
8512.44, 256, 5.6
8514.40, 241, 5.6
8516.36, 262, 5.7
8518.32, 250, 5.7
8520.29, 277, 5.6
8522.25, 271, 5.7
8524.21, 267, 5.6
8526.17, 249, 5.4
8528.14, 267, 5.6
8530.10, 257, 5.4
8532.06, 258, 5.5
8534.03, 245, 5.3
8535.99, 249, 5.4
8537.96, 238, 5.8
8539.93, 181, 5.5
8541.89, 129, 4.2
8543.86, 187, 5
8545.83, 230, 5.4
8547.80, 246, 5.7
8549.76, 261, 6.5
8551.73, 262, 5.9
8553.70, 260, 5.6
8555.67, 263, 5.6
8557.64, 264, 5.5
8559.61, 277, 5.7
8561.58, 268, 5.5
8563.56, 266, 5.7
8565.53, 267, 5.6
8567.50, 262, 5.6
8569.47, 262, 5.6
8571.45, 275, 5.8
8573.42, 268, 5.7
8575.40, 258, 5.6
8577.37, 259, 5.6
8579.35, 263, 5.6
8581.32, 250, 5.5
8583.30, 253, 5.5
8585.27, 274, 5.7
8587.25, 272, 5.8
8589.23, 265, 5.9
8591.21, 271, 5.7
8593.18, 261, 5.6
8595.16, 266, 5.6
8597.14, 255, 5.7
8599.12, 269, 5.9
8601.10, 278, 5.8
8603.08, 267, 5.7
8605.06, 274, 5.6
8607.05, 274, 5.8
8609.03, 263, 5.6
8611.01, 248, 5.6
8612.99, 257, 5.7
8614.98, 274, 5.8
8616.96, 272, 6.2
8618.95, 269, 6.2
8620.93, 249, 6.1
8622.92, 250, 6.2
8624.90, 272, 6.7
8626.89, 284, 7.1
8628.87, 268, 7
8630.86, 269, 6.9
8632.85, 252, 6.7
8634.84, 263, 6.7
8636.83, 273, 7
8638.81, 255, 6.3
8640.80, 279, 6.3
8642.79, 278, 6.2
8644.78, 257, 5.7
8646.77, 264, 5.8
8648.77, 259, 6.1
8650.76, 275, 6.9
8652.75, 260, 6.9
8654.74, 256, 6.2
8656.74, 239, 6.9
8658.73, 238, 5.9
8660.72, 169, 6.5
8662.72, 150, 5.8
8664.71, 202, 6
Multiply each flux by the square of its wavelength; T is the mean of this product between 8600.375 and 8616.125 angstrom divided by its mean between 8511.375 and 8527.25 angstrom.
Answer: 1.1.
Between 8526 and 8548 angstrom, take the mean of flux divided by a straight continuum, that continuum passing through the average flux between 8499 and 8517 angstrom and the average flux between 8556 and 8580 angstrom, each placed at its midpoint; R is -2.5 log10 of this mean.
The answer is 0.16 mag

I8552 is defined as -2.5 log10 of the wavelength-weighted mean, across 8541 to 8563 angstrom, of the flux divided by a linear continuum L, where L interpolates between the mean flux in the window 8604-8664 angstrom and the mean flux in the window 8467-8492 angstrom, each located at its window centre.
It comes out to 0.08 mag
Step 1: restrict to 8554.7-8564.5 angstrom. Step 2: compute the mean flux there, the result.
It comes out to 267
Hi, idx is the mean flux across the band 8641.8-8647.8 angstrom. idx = 266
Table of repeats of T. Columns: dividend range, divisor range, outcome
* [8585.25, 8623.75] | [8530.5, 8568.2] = 1.11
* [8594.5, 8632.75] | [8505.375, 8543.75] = 1.10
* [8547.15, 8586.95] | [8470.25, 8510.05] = 1.03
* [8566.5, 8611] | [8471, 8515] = 1.05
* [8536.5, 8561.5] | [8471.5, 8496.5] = 0.90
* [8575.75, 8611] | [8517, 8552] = 1.12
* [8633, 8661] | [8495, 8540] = 1.05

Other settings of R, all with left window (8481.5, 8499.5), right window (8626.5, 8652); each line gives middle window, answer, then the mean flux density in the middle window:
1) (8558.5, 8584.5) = -0.02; 264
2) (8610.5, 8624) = 0.02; 260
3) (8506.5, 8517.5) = -0.03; 260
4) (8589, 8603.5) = -0.02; 267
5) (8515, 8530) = -0.03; 262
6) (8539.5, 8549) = 0.29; 197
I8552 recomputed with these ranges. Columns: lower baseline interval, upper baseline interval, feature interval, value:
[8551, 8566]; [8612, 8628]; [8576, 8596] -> 0.01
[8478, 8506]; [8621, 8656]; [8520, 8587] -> 0.03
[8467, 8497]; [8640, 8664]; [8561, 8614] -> -0.06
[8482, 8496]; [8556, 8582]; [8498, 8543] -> 0.07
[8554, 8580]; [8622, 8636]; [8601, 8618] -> -0.01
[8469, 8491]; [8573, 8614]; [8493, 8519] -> 0.06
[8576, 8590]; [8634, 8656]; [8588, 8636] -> -0.01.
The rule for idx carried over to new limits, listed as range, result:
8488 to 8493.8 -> 269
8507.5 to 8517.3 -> 260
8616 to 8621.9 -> 263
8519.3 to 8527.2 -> 266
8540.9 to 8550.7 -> 211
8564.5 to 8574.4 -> 267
